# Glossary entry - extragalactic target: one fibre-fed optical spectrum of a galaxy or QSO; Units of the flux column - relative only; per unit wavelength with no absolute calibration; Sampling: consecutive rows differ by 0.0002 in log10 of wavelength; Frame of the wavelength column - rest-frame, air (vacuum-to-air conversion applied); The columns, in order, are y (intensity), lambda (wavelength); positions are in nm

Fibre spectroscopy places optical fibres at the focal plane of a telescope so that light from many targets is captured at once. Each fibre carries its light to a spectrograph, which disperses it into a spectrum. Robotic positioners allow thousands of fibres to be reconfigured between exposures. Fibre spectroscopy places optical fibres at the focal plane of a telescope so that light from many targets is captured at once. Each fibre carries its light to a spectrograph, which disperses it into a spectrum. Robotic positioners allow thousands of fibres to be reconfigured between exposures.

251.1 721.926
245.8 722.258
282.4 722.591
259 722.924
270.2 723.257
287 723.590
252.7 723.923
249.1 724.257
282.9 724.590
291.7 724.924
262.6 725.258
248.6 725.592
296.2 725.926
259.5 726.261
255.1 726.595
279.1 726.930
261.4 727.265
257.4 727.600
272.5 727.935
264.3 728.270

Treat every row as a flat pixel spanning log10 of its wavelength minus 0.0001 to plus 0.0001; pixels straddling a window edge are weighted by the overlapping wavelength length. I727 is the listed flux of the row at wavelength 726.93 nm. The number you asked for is 279.1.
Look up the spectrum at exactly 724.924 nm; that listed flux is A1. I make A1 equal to 291.7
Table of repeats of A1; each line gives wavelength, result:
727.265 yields 261.4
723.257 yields 270.2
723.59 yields 287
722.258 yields 245.8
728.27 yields 264.3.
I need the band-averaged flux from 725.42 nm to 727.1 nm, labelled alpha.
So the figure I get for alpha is 268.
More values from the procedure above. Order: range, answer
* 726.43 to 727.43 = 265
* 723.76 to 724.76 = 262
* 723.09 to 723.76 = 279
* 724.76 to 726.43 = 272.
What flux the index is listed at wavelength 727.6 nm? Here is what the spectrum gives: 257.4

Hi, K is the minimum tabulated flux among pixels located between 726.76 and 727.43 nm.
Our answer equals 261.4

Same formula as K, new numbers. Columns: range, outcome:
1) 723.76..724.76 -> 249.1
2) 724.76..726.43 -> 248.6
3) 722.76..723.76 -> 259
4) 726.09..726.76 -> 255.1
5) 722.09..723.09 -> 245.8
